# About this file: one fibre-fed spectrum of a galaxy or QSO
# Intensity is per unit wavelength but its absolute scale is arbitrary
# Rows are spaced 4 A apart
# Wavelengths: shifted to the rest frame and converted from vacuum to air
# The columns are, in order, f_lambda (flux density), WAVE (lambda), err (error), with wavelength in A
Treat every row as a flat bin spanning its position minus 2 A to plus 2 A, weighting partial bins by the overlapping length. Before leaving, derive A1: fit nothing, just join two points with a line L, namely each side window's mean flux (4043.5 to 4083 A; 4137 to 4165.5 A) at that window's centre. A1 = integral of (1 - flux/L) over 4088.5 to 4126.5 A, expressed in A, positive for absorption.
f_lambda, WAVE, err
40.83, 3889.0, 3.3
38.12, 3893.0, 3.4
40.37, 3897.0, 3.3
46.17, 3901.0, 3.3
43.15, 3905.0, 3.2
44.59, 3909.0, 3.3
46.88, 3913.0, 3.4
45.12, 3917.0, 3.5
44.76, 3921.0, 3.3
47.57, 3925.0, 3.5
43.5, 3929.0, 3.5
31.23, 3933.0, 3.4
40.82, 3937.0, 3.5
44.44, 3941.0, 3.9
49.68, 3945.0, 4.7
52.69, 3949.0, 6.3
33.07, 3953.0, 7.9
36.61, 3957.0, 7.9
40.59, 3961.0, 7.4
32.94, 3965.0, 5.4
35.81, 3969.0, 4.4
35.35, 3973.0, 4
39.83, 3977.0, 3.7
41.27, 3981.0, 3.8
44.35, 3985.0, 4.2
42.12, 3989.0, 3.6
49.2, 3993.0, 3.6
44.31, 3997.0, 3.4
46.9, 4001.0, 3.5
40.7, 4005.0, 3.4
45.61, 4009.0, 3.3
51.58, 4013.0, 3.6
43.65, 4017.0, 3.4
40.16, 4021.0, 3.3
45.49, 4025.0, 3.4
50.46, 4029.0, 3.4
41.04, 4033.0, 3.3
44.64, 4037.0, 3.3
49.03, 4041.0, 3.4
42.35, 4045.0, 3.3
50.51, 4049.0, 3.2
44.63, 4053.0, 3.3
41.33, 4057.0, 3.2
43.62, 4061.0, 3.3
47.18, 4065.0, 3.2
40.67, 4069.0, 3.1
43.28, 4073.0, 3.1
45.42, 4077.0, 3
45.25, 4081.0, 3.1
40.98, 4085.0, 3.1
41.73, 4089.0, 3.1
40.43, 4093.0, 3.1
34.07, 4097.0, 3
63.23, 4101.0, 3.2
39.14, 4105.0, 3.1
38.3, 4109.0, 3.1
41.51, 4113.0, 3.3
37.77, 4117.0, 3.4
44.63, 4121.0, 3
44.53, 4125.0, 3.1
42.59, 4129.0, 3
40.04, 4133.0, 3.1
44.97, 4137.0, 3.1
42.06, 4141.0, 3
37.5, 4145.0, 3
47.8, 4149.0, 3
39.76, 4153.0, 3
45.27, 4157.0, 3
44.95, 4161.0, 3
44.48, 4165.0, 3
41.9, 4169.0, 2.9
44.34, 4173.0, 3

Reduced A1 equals 1.1 A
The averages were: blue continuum 44.5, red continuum 43.2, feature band 42.5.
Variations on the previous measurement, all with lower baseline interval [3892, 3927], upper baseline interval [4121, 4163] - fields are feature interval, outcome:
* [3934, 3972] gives 3.2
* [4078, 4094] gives 0.3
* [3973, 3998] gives 0.6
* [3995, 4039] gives -1.3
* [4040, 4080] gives -1.1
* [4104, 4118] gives 1.3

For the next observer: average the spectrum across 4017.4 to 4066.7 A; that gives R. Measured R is 45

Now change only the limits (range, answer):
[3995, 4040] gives 45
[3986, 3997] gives 45.3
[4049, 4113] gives 43.5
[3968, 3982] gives 38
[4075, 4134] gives 42.7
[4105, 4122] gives 40.1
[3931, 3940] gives 37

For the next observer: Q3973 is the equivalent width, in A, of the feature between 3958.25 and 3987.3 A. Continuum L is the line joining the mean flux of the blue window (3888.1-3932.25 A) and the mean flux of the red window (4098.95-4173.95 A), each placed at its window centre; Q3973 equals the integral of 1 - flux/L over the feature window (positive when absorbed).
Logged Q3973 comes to 3.2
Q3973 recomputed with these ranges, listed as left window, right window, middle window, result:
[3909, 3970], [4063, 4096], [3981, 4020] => -2.5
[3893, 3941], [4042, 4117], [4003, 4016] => -0.8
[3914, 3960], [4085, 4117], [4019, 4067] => -3.0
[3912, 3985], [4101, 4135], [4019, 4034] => -1.0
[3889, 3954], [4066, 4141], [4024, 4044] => -1.4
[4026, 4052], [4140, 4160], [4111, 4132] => 0.7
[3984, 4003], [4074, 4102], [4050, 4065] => 0.0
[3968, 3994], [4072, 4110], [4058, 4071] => -0.3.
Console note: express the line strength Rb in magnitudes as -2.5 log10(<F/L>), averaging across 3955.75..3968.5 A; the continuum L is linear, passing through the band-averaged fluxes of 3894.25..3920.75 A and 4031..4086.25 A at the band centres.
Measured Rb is 0.206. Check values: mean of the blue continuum 44.2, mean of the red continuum 44.3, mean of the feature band 36.6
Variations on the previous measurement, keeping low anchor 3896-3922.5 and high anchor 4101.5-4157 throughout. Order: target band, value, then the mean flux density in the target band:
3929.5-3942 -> 0.14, 38.9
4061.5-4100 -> 0.00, 42.7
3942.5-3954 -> -0.05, 46.2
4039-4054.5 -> -0.09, 46.7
